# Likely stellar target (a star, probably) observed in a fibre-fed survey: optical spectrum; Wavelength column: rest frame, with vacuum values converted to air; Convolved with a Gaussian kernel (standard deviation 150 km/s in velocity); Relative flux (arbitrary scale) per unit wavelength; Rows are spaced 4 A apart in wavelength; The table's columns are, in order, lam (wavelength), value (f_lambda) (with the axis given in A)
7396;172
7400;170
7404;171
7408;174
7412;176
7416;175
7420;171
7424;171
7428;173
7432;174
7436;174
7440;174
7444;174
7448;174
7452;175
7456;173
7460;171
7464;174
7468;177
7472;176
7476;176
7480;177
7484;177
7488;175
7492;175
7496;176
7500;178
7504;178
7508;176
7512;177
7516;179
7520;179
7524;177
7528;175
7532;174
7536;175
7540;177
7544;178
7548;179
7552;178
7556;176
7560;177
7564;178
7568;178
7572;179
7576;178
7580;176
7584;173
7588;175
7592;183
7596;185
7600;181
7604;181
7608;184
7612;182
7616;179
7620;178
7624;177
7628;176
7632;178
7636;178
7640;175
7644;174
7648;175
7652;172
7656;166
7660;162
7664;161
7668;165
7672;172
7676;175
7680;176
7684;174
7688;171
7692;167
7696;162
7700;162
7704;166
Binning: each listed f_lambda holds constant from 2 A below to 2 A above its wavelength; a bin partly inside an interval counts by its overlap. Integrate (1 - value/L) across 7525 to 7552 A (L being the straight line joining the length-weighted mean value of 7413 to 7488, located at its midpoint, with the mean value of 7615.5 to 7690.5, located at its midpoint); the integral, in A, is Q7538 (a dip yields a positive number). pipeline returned -0.45 A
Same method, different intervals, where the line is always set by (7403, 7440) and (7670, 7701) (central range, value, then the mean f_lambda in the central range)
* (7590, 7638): -2.57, 180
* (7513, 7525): -0.43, 178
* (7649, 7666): 0.46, 166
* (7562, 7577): -0.59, 178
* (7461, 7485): -0.45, 176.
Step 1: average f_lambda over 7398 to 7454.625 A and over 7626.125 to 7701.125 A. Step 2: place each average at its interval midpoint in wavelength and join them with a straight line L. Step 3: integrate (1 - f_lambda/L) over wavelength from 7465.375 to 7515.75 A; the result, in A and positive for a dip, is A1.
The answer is -1.2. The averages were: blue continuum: 173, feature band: 177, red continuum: 171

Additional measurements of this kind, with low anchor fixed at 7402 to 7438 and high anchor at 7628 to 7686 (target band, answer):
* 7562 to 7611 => -2.0 A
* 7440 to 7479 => -0.3 A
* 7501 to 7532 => -0.8 A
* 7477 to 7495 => -0.3 A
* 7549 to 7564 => -0.4 A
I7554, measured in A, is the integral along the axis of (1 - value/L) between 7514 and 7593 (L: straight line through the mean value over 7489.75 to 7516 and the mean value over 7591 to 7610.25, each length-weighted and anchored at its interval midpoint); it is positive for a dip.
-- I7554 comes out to 1.2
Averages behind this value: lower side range 177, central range 177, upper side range 183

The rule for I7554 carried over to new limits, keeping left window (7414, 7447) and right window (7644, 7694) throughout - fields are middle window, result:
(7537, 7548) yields -0.4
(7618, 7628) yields -0.4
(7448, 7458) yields -0.1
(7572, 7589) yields -0.5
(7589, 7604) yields -1.0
